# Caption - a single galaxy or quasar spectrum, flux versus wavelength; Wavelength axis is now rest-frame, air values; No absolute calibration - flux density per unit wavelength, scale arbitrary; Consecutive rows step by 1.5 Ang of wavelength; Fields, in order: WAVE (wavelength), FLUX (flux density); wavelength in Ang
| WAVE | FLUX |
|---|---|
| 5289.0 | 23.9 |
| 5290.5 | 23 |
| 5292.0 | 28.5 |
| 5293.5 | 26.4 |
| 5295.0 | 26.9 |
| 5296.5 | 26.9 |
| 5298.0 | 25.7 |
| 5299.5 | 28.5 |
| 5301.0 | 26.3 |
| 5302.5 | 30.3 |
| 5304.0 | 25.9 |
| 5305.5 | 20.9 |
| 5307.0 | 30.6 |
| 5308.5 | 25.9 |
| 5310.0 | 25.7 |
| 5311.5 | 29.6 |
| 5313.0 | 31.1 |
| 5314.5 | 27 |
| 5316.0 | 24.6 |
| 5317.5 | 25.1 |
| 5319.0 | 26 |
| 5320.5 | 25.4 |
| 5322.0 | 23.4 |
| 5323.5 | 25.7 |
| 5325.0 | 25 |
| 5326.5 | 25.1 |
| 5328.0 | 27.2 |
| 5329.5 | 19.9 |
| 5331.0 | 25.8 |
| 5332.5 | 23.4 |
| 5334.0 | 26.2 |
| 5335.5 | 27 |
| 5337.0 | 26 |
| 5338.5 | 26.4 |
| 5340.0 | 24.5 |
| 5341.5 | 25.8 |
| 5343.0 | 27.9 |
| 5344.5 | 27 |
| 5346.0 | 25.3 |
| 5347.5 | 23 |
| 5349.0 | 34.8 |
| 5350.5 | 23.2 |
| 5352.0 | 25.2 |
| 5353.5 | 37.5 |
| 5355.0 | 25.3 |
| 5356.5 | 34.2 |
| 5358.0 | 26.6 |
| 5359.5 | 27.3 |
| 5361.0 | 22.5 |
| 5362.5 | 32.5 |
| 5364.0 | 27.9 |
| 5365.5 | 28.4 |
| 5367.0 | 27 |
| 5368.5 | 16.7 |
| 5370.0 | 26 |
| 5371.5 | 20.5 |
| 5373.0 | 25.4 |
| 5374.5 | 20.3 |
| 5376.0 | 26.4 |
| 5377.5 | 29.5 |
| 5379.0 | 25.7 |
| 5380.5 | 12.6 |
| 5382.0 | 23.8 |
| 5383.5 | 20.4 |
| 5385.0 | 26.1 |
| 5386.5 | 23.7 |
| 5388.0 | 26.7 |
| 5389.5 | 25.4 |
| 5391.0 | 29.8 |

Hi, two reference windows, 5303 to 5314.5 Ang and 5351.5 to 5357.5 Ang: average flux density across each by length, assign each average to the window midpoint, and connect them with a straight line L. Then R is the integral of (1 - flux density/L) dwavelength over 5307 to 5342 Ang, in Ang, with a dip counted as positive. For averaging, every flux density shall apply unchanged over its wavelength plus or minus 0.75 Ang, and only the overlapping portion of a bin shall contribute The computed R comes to 3.1 Ang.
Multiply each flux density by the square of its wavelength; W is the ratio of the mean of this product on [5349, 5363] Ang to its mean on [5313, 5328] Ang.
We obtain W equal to 1.1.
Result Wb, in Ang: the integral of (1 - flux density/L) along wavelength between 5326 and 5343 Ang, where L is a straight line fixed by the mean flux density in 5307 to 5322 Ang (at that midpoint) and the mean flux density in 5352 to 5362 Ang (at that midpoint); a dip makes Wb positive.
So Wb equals 1.4 Ang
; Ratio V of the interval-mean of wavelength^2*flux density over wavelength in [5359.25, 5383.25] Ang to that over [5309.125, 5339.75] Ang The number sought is 1.0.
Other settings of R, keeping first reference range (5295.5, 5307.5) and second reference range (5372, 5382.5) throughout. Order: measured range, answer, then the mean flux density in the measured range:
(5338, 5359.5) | -2.6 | 27.6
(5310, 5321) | -0.3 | 26.9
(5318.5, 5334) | 0.6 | 24.7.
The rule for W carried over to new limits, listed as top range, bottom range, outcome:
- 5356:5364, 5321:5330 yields 1.17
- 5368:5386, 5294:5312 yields 0.87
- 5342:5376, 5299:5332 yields 1.03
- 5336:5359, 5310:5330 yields 1.08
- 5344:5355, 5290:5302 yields 1.06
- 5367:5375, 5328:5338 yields 0.91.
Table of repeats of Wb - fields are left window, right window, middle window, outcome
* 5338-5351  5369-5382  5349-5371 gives -2.2 Ang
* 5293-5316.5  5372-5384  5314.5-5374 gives -2.9 Ang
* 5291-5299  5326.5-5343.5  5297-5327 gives -0.2 Ang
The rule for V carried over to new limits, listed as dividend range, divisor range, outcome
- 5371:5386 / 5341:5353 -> 0.87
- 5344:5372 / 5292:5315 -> 1.01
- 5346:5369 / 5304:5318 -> 1.05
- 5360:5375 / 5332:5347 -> 0.97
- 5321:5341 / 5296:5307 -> 0.95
